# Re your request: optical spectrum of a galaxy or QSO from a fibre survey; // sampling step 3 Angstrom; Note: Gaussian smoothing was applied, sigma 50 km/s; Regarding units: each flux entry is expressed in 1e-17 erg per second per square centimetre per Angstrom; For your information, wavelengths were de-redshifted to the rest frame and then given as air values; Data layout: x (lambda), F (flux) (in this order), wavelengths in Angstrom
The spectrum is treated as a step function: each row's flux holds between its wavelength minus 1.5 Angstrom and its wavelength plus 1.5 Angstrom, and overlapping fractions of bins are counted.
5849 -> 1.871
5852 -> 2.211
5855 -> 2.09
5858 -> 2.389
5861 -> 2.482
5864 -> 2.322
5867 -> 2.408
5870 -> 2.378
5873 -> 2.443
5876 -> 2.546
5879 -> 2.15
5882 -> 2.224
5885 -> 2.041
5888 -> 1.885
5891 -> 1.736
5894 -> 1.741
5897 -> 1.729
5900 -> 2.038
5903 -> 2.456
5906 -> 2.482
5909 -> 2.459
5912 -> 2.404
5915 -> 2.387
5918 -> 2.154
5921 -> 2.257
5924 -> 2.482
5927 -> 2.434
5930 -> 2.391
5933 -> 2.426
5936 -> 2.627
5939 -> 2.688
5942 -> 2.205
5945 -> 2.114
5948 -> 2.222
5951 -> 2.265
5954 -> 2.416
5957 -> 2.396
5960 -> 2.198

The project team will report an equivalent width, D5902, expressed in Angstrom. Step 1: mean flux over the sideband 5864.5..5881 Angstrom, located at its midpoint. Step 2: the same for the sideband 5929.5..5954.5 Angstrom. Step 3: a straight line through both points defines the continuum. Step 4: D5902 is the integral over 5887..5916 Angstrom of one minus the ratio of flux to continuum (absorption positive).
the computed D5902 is 3.0 Angstrom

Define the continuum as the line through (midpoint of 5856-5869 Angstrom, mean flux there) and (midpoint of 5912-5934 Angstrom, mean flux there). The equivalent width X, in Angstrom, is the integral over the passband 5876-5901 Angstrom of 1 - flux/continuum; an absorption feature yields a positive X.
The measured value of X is 4.2 Angstrom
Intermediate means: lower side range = 2.39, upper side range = 2.36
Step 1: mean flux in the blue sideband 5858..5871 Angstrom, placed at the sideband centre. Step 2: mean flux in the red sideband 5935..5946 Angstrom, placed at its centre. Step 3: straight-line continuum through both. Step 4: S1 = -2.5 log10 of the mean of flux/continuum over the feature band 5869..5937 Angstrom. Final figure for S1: 0.07 mag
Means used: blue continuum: 2.4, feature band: 2.25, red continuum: 2.41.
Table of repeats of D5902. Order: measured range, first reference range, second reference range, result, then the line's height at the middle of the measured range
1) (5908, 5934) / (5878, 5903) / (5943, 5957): -3.1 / 2.12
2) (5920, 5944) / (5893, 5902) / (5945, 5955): -3.4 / 2.13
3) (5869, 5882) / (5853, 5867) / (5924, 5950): -0.1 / 2.34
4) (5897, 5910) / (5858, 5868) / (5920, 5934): 0.6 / 2.4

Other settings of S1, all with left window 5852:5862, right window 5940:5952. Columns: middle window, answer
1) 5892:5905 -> 0.13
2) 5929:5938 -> -0.12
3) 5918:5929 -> -0.06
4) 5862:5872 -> -0.04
